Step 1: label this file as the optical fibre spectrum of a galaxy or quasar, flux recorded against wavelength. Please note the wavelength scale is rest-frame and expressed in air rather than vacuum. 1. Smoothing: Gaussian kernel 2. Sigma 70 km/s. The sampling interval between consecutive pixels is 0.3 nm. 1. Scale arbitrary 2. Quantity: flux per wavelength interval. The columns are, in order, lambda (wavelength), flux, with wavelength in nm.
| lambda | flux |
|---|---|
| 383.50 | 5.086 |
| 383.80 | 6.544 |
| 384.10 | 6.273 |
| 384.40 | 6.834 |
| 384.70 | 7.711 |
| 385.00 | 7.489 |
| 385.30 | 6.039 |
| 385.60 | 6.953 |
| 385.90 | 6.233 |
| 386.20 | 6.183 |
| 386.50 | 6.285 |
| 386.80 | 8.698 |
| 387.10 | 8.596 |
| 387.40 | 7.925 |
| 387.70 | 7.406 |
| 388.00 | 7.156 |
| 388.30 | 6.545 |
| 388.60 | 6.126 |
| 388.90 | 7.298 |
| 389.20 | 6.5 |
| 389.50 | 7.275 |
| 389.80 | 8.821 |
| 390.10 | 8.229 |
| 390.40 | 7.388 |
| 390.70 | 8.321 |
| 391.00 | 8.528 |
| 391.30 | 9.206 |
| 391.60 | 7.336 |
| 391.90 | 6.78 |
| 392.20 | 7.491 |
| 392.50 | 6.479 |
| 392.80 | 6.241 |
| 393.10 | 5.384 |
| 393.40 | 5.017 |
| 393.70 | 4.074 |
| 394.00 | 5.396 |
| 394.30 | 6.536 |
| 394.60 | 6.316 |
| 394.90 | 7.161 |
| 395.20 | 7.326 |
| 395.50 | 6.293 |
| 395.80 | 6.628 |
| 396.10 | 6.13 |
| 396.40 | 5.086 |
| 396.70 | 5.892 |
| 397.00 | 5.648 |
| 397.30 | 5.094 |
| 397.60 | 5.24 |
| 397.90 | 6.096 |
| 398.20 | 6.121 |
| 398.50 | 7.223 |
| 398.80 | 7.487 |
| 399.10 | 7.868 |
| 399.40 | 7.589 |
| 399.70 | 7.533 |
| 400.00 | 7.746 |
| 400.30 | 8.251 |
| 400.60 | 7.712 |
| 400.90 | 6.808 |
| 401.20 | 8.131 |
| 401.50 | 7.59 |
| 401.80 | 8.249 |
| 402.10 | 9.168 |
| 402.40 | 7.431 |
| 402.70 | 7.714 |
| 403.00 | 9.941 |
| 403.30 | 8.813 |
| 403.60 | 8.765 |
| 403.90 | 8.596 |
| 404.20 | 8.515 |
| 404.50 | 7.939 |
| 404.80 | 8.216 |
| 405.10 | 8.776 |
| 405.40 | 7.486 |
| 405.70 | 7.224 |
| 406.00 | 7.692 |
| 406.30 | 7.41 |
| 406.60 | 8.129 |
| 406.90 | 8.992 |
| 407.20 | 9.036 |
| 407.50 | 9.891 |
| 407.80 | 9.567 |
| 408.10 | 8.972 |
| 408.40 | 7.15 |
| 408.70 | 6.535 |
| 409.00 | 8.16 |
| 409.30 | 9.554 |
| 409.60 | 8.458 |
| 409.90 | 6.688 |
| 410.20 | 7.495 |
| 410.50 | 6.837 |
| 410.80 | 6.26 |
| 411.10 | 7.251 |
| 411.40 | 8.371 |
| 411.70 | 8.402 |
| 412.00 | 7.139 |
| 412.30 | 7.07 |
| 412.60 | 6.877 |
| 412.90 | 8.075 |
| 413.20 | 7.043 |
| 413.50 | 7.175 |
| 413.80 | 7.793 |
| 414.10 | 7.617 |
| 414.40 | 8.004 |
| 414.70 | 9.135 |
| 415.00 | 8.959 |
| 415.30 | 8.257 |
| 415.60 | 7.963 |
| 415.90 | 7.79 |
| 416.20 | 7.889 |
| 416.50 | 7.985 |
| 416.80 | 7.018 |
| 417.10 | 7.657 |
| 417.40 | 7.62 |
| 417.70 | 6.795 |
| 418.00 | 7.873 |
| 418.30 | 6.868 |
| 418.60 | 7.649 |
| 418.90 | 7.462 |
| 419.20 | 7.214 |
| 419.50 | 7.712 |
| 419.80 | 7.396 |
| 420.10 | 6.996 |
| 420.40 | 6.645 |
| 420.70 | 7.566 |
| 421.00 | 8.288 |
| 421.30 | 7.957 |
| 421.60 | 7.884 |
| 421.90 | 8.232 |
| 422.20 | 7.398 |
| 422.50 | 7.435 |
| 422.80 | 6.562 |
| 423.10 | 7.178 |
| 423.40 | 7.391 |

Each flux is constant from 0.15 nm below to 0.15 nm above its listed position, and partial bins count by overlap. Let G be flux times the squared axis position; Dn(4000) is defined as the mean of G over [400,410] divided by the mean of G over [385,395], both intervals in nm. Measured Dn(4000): 1.3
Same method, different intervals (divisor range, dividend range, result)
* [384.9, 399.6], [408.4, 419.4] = 1.25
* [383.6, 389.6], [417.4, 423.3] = 1.26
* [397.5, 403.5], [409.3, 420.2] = 1.06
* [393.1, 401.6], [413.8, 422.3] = 1.30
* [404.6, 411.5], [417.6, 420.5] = 0.96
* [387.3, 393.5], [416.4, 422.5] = 1.20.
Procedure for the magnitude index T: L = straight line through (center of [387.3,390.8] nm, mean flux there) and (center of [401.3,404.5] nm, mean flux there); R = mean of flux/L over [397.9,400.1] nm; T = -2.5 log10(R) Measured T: 0.12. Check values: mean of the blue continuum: 7.4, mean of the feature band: 7.27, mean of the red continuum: 8.45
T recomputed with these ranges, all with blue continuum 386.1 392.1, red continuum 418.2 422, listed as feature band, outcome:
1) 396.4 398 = 0.34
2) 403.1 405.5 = -0.12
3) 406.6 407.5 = -0.19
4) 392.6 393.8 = 0.39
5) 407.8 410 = -0.07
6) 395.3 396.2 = 0.17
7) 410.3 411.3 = 0.10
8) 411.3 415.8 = -0.05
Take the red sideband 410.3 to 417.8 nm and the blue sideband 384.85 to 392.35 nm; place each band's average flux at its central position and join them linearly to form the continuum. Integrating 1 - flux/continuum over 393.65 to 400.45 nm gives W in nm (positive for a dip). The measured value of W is 0.887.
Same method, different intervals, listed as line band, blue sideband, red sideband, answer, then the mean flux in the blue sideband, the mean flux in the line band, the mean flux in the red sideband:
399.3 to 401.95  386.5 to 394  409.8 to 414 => -0.184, 7.15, 7.74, 7.33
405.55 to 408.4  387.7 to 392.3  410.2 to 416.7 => -0.305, 7.53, 8.47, 7.7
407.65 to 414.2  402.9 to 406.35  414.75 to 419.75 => 0.272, 8.28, 7.66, 7.69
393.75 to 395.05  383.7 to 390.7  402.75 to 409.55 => 0.251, 7.18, 6.18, 8.42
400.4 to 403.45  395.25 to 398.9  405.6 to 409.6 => -0.435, 6.09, 8.16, 8.35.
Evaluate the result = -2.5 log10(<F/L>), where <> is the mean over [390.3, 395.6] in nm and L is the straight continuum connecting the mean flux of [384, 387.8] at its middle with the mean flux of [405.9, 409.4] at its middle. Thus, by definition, 0.12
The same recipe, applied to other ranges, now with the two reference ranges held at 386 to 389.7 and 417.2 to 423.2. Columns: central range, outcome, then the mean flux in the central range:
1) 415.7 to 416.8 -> -0.052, 7.77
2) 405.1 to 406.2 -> -0.047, 7.64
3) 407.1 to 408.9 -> -0.159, 8.5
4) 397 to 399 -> 0.170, 6.21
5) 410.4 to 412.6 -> 0.008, 7.31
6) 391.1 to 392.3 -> -0.078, 7.75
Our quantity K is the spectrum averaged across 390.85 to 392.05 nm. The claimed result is 7.96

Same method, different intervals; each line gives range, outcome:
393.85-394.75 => 6.08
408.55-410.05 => 7.88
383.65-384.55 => 6.55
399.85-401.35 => 7.73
